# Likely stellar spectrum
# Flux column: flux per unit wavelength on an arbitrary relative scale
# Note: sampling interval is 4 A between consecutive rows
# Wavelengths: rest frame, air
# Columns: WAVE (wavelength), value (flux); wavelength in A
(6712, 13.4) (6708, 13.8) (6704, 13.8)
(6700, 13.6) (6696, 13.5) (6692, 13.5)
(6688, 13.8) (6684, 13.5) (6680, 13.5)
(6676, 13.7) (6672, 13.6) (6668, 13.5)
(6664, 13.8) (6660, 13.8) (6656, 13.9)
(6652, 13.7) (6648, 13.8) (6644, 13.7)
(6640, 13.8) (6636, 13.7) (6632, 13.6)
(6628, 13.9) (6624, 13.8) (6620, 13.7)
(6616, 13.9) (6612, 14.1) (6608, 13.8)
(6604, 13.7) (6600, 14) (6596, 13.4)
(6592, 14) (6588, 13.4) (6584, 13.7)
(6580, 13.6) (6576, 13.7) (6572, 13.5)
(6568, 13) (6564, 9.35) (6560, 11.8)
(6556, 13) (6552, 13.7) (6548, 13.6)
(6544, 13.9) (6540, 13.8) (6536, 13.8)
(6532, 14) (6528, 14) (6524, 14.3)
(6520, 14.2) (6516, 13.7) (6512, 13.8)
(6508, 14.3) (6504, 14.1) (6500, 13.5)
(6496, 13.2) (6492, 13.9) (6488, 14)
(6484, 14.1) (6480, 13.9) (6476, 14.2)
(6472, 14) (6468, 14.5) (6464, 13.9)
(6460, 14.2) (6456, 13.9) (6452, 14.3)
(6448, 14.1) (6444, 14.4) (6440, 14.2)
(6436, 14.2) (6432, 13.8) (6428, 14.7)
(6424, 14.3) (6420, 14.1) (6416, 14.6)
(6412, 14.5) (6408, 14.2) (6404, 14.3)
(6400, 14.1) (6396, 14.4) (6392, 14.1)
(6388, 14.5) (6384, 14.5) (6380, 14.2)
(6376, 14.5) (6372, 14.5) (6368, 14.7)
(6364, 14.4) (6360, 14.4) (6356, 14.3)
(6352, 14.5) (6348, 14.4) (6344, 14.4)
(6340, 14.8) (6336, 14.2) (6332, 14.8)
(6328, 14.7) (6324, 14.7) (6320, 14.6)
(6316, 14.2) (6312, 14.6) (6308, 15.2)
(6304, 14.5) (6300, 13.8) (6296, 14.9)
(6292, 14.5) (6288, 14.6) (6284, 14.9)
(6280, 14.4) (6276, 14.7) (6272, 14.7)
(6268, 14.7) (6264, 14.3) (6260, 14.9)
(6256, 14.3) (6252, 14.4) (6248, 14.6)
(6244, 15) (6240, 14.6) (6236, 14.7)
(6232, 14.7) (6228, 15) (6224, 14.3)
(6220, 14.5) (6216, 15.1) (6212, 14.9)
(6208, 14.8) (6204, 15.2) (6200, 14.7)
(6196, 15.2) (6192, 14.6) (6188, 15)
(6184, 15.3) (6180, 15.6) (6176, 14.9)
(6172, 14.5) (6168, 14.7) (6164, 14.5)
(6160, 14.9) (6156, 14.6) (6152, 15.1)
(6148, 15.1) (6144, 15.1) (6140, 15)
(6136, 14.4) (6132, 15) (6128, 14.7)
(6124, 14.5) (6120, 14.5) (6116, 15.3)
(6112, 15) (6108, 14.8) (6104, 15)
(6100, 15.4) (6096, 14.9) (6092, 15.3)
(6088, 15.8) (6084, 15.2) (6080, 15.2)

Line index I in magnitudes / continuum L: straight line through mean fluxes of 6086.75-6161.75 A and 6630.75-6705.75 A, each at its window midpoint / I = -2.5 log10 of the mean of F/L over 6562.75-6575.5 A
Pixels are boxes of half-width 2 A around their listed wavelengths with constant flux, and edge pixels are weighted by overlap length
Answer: 0.133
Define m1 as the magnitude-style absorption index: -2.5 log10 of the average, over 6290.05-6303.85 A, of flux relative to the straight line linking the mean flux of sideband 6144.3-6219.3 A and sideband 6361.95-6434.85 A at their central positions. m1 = 0.02 mag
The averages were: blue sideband 14.9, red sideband 14.4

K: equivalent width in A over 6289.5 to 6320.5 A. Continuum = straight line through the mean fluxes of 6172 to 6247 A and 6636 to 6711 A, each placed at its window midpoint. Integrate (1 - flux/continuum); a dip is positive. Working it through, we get 0.21 A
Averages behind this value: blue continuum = 14.9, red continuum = 13.7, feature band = 14.5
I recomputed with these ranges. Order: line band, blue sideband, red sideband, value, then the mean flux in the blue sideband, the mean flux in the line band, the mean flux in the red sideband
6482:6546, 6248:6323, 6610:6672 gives 0.011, 14.6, 13.9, 13.8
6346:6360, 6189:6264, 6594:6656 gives 0.003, 14.7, 14.4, 13.8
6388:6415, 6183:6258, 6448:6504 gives -0.006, 14.8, 14.3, 14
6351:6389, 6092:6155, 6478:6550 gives -0.013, 14.9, 14.4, 13.9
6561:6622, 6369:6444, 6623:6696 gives 0.040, 14.3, 13.4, 13.7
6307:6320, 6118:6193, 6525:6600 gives -0.027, 14.8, 14.6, 13.3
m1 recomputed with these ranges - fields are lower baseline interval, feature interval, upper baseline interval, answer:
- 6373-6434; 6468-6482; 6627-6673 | 0.00 mag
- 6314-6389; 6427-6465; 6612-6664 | 0.01 mag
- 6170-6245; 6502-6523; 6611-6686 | 0.00 mag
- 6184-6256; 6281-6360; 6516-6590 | -0.01 mag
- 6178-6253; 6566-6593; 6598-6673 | 0.03 mag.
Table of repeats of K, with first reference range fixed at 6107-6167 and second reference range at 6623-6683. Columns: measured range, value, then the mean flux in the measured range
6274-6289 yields -0.14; 14.7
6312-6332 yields -0.21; 14.6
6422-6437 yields -0.06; 14.3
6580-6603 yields 0.26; 13.7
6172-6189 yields -0.45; 15.1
